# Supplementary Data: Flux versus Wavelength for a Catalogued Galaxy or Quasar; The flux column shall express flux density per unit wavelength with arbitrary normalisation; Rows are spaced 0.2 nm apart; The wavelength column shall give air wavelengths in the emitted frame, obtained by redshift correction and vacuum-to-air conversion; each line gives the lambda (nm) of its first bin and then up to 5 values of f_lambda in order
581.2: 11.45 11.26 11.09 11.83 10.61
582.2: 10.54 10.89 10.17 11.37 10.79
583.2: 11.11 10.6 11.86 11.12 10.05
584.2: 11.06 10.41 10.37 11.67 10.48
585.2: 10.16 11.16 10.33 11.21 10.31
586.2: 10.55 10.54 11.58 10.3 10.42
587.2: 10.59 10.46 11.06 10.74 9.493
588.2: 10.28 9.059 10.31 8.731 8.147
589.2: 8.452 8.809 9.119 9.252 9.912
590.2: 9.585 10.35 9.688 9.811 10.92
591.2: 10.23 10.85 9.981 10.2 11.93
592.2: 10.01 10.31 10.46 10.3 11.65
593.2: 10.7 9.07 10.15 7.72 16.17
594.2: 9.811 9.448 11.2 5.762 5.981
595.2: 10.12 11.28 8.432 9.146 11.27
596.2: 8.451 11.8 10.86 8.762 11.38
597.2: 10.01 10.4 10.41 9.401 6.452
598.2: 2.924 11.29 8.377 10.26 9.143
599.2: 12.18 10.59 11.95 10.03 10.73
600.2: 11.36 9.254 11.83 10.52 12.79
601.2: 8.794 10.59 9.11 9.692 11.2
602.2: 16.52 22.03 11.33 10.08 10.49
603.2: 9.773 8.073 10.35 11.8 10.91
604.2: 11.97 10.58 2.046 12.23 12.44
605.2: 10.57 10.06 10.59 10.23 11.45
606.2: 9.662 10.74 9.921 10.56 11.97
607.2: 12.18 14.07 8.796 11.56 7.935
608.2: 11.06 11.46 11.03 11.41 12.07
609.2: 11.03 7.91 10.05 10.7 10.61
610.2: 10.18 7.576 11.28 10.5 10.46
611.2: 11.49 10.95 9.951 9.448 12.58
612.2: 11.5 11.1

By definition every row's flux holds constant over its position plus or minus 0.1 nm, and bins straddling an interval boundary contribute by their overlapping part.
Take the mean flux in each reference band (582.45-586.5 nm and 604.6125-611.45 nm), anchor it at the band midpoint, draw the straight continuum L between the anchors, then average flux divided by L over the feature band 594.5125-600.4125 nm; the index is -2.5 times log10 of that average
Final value 0.111 mag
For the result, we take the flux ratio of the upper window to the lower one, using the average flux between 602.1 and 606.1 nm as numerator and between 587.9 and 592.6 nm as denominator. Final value 1.14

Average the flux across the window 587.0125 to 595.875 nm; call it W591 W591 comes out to 9.91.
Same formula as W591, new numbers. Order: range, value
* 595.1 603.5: 10.5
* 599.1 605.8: 11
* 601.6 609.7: 10.9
